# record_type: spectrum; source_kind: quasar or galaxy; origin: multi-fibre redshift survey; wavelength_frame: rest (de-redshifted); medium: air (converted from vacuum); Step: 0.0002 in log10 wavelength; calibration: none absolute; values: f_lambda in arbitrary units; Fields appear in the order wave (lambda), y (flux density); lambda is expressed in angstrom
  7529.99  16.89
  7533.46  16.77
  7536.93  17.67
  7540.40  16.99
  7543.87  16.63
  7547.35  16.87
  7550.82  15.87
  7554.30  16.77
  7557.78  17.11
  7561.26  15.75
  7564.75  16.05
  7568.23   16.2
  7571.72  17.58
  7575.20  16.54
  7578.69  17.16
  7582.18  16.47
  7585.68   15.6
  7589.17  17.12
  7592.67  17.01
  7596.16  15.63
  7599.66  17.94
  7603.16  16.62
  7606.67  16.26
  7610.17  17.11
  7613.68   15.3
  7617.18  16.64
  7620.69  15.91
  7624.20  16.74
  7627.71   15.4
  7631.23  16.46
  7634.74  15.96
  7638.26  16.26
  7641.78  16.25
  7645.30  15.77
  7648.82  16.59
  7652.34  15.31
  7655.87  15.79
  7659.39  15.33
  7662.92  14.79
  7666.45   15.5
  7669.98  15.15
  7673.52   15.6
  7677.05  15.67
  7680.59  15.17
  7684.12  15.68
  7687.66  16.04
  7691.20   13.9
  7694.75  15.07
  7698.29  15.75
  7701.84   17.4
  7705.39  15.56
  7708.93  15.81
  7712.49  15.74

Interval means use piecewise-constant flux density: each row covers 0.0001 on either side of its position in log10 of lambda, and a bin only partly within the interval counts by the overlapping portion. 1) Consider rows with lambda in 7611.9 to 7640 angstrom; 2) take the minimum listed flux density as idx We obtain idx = 15.3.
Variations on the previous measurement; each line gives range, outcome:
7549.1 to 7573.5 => 15.75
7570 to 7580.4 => 16.54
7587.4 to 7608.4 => 15.63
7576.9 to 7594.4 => 15.6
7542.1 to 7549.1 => 16.63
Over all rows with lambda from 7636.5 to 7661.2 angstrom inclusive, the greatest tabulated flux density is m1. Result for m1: 16.59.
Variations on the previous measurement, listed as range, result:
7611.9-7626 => 16.74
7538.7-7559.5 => 17.11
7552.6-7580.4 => 17.58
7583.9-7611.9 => 17.94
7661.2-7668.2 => 15.5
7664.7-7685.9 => 15.68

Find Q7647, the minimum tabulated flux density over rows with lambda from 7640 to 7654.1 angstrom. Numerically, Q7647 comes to 15.31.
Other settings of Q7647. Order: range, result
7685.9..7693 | 13.9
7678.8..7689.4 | 15.17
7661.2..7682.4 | 14.79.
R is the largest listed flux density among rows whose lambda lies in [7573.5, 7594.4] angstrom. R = 17.16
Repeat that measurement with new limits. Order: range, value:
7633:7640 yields 16.26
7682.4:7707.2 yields 17.4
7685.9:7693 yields 16.04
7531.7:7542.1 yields 17.67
